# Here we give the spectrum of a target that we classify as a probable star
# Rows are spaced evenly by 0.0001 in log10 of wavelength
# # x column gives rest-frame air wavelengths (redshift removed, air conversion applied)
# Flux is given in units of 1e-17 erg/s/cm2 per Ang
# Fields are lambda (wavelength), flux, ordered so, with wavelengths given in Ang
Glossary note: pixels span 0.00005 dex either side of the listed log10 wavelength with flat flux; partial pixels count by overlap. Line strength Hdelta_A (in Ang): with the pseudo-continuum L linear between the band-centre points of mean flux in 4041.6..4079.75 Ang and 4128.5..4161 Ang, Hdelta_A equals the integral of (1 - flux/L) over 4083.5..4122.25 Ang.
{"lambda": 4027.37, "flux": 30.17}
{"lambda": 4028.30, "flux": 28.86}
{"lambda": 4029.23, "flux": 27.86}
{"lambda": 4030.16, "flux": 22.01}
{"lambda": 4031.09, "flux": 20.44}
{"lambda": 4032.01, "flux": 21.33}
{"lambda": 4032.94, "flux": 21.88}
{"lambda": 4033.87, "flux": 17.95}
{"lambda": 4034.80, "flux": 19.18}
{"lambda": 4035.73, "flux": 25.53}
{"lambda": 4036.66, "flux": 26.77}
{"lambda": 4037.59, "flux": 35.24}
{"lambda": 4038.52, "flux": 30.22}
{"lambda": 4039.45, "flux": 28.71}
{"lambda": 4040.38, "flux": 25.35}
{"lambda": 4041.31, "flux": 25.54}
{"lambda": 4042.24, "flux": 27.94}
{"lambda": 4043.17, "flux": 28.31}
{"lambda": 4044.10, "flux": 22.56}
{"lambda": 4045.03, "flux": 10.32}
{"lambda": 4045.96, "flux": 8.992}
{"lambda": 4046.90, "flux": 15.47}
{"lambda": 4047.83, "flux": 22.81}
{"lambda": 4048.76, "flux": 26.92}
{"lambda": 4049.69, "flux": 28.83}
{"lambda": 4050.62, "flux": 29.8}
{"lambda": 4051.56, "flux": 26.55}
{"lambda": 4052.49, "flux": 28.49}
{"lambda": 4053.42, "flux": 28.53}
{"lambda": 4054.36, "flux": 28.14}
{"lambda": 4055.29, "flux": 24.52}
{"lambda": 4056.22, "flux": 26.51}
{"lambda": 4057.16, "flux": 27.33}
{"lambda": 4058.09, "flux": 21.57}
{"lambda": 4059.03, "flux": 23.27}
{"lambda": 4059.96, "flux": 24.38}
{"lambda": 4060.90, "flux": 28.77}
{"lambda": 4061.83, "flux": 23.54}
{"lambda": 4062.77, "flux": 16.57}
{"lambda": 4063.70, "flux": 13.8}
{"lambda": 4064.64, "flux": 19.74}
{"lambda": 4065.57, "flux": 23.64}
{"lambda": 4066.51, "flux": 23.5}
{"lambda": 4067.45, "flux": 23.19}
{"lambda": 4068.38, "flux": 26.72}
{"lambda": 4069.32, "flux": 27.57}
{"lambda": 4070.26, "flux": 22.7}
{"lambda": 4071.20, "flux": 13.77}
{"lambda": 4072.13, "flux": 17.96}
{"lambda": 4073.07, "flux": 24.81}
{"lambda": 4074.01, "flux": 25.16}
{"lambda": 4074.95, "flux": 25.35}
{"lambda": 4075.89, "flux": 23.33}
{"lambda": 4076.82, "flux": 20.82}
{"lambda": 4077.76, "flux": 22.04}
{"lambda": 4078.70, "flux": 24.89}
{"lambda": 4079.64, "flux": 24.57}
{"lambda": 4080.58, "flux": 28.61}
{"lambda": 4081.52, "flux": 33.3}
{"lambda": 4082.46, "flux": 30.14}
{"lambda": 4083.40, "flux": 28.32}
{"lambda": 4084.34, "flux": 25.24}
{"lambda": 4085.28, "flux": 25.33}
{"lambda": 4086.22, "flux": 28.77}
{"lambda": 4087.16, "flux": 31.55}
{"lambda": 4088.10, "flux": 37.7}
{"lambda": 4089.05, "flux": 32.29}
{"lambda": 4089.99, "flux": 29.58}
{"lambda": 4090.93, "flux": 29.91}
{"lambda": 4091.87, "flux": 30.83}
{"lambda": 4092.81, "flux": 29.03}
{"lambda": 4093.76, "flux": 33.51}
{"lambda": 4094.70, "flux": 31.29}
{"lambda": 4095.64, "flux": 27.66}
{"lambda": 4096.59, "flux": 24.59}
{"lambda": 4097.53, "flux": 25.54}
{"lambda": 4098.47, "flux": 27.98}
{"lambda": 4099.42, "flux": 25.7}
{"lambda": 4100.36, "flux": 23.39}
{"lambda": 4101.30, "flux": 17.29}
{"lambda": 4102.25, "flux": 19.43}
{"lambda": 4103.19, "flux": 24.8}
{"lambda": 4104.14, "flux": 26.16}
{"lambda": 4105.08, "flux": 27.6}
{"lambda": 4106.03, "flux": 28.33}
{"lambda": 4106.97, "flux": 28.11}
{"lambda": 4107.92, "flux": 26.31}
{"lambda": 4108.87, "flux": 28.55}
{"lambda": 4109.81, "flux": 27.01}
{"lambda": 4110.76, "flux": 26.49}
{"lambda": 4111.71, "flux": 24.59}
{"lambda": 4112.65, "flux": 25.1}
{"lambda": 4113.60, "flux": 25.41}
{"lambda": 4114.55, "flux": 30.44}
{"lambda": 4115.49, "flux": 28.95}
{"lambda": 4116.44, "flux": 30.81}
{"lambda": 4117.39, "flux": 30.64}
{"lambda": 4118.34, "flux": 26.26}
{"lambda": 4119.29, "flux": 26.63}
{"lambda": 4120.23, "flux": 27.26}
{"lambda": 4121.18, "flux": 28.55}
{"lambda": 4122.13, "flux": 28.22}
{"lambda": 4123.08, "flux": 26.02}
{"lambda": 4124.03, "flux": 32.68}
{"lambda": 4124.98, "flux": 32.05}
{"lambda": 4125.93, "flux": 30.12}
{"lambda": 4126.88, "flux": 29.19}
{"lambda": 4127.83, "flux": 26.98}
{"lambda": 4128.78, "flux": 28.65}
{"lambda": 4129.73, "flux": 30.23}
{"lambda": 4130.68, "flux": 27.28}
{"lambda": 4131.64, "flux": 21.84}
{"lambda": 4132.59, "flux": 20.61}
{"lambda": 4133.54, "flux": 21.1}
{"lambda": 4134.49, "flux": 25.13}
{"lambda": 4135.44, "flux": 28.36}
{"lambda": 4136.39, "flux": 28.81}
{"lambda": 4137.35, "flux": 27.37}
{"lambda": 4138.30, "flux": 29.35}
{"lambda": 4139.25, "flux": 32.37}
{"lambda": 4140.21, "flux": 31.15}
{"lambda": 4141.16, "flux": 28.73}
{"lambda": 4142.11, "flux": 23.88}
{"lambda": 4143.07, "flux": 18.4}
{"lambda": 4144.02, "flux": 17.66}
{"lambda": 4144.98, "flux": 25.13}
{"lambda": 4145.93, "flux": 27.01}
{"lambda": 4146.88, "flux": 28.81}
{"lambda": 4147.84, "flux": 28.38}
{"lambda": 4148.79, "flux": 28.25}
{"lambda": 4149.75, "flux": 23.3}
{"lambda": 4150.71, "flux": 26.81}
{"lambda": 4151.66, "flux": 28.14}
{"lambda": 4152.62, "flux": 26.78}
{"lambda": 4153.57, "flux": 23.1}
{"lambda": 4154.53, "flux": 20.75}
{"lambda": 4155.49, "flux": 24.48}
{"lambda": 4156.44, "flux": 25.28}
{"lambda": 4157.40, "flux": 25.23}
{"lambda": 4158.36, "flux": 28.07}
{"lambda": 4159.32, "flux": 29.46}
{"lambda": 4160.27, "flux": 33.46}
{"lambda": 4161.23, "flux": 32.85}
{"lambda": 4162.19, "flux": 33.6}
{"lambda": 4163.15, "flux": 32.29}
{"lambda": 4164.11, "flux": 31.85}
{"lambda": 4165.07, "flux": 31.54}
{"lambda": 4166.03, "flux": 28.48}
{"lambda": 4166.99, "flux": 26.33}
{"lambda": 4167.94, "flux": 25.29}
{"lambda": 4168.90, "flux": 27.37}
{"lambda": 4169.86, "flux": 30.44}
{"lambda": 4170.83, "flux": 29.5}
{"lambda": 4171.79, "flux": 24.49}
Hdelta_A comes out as -4.5 Ang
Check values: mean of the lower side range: 23.3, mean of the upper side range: 26.3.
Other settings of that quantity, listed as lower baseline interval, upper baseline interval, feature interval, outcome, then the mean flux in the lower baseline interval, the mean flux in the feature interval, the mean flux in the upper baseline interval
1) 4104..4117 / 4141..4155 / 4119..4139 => -1.0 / 27.5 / 27.5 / 24.9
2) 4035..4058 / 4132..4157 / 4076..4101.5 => -2.4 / 25.3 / 27.8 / 25.7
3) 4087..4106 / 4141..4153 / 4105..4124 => -0.6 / 27.7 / 27.7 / 25.4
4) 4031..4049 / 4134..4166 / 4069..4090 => -1.3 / 23.1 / 26.2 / 27.5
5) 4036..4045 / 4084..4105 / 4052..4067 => 1.8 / 27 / 23.9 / 27.6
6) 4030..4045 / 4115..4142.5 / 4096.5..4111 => 0.8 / 24.6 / 25.5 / 27.9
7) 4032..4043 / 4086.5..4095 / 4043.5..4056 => 1.8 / 25.7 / 23.4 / 31.7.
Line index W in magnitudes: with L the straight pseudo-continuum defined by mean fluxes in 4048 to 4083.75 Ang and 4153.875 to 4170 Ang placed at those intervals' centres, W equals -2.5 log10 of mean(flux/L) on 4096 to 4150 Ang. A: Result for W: 0.01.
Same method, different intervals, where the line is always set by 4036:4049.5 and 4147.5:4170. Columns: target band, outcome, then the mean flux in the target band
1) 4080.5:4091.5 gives -0.180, 30.1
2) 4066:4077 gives 0.093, 23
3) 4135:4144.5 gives 0.029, 26.6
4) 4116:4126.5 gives -0.091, 29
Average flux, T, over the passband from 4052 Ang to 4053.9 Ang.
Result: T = 28.5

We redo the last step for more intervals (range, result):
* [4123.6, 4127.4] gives 30.9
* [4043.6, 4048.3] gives 16.1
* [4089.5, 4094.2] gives 30.6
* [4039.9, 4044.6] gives 25.9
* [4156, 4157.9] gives 25.2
